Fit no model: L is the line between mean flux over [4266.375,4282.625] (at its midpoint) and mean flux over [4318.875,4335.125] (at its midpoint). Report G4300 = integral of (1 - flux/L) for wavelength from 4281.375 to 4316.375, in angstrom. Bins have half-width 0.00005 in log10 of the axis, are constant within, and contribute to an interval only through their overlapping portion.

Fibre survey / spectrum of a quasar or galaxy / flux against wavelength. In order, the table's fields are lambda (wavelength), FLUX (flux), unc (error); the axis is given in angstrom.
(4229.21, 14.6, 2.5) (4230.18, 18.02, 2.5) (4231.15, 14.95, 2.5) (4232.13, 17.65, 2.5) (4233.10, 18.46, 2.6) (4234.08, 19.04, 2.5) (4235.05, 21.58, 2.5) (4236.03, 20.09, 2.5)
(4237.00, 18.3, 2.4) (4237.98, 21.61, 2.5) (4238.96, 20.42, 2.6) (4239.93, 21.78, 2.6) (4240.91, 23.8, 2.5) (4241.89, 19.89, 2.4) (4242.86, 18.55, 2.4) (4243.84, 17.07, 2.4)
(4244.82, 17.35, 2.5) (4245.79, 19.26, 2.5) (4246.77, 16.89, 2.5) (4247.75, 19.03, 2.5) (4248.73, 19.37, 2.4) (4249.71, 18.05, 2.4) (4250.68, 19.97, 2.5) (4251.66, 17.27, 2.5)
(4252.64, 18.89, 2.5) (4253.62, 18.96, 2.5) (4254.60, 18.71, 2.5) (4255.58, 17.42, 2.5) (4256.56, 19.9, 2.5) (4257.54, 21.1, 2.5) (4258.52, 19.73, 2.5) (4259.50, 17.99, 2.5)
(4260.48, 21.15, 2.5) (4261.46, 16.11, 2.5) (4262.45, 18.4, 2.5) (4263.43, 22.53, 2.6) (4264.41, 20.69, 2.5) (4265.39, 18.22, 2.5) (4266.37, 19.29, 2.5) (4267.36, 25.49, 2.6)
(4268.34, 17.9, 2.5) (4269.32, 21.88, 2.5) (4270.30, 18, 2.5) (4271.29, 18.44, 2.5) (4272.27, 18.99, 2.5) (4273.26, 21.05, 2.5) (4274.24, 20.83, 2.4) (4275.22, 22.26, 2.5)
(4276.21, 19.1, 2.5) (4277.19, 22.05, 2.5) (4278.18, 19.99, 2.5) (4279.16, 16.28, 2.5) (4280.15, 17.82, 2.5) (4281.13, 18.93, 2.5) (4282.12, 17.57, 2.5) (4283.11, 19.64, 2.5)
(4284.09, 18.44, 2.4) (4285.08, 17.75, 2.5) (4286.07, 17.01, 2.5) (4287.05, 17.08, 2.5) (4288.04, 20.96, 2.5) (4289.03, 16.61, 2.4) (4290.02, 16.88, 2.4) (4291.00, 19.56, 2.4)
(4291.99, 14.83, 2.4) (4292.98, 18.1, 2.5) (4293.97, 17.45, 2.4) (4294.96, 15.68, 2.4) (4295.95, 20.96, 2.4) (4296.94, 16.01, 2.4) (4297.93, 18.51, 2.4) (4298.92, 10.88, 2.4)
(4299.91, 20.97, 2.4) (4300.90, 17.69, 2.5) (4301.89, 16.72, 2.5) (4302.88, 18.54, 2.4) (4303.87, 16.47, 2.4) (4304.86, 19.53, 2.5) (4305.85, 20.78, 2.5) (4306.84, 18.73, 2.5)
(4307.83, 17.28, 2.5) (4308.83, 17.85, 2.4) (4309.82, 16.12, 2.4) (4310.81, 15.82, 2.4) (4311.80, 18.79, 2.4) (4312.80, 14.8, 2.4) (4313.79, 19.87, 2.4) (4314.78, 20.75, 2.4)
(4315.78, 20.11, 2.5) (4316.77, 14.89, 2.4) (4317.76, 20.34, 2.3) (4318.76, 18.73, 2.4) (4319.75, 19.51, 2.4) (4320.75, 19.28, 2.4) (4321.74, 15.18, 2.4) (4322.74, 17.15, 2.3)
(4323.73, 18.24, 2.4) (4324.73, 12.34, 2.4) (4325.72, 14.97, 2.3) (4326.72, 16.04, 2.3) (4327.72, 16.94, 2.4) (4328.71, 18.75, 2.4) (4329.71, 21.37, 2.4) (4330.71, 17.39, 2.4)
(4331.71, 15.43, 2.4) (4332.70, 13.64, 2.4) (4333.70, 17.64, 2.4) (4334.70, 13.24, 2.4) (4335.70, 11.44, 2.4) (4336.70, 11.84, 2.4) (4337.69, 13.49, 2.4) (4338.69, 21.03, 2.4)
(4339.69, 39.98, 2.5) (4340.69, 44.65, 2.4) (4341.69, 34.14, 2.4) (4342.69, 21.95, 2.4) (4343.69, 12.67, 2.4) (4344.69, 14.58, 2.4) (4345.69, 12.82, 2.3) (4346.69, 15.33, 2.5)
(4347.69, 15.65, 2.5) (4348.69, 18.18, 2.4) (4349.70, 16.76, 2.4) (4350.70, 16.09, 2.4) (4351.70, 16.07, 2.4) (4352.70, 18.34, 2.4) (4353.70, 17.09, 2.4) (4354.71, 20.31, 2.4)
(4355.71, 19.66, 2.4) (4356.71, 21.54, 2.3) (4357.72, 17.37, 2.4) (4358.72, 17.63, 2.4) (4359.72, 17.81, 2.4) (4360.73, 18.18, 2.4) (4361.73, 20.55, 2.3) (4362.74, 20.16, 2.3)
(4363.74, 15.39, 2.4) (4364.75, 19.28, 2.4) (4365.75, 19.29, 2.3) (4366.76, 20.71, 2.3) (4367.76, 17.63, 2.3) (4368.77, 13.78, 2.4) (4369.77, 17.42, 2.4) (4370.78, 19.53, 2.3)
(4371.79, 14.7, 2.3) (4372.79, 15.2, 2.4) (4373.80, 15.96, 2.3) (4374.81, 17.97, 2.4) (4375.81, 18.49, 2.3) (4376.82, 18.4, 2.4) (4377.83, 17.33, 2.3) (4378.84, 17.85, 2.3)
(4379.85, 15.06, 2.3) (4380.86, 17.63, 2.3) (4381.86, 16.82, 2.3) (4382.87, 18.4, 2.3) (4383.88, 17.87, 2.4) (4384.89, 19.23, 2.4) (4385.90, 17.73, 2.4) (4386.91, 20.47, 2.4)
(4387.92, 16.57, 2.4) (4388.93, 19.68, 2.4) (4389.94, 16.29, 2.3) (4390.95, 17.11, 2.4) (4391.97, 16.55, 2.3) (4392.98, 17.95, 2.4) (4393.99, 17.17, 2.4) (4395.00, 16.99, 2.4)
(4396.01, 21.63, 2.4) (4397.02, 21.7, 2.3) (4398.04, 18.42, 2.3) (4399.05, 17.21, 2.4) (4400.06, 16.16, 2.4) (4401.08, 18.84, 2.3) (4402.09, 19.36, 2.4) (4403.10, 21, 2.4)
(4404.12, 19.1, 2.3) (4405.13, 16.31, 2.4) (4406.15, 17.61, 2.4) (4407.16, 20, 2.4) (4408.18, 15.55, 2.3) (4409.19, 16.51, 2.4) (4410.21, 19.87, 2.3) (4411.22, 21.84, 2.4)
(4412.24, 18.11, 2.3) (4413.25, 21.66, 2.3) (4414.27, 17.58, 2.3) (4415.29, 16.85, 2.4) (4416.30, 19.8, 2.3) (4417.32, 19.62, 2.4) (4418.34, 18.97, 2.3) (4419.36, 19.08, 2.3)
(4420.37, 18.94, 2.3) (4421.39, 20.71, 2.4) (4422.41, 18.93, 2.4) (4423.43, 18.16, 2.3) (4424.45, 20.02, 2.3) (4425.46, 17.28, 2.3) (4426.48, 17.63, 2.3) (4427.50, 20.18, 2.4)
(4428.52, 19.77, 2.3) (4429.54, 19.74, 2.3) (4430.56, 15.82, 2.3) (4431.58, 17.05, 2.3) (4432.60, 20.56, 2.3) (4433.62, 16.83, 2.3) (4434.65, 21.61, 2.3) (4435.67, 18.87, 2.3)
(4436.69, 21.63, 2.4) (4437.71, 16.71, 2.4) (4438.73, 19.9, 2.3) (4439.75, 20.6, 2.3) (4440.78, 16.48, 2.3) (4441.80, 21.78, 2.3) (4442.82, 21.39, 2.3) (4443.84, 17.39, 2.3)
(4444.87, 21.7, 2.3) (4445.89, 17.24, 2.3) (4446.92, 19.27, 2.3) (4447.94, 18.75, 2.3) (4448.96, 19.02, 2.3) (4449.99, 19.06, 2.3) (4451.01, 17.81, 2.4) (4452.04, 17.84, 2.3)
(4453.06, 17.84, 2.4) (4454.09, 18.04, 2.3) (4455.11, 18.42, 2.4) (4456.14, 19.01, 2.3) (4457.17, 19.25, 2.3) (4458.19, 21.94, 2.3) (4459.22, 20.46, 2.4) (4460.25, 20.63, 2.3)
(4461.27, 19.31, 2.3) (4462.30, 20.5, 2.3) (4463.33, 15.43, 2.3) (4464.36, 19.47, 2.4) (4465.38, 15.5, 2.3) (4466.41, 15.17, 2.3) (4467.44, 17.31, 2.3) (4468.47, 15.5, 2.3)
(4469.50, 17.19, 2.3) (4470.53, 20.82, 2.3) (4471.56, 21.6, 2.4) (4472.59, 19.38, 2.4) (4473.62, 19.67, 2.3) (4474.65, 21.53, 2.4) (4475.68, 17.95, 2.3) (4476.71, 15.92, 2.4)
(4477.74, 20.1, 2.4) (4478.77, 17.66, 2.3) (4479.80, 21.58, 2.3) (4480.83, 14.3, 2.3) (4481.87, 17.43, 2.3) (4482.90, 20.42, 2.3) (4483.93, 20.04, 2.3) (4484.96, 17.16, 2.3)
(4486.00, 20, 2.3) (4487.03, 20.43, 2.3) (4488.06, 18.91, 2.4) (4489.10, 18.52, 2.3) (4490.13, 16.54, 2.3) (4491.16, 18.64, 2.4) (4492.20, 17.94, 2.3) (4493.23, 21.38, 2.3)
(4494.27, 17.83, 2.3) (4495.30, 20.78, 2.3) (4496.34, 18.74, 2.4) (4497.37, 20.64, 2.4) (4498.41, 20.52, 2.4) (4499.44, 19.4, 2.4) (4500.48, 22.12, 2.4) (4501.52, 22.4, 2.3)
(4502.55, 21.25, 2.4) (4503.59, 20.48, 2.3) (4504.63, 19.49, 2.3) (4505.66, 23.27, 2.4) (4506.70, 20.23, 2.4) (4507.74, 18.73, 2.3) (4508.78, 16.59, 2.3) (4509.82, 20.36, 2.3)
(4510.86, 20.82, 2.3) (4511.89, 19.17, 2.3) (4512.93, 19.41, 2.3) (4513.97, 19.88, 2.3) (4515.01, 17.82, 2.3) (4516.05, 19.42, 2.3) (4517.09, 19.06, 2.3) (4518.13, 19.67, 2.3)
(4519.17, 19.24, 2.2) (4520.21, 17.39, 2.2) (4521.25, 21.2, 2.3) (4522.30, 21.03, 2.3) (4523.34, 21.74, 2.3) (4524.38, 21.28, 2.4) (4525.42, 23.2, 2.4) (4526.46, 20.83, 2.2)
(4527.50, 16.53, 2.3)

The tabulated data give 0.9 angstrom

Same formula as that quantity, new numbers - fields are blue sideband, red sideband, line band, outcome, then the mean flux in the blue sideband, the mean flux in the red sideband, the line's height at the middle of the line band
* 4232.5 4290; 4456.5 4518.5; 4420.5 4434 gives 0.4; 19.3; 19.2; 19.2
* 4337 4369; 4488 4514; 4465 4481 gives 1.2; 19.6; 19.8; 19.8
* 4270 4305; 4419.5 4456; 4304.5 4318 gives 0.1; 18.2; 18.9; 18.4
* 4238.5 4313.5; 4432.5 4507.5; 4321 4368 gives 1.1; 18.7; 19.2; 18.9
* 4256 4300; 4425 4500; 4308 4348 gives 1.0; 18.8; 18.9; 18.9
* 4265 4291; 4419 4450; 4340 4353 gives -0.6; 19.2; 19.1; 19.1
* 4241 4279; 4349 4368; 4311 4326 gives 0.9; 19.4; 18.4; 18.8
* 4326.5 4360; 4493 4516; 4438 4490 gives 2.3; 18.8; 20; 19.7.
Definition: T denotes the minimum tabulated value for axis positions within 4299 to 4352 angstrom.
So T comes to 11.44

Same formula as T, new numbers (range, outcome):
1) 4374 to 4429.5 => 15.06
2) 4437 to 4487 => 14.3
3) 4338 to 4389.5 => 12.67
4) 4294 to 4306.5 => 10.88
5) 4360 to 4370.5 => 13.78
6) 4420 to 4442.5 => 15.82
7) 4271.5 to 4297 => 14.83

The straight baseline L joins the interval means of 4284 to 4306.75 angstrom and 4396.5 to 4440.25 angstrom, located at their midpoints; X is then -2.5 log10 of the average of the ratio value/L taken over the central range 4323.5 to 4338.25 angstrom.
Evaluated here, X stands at 0.17 mag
